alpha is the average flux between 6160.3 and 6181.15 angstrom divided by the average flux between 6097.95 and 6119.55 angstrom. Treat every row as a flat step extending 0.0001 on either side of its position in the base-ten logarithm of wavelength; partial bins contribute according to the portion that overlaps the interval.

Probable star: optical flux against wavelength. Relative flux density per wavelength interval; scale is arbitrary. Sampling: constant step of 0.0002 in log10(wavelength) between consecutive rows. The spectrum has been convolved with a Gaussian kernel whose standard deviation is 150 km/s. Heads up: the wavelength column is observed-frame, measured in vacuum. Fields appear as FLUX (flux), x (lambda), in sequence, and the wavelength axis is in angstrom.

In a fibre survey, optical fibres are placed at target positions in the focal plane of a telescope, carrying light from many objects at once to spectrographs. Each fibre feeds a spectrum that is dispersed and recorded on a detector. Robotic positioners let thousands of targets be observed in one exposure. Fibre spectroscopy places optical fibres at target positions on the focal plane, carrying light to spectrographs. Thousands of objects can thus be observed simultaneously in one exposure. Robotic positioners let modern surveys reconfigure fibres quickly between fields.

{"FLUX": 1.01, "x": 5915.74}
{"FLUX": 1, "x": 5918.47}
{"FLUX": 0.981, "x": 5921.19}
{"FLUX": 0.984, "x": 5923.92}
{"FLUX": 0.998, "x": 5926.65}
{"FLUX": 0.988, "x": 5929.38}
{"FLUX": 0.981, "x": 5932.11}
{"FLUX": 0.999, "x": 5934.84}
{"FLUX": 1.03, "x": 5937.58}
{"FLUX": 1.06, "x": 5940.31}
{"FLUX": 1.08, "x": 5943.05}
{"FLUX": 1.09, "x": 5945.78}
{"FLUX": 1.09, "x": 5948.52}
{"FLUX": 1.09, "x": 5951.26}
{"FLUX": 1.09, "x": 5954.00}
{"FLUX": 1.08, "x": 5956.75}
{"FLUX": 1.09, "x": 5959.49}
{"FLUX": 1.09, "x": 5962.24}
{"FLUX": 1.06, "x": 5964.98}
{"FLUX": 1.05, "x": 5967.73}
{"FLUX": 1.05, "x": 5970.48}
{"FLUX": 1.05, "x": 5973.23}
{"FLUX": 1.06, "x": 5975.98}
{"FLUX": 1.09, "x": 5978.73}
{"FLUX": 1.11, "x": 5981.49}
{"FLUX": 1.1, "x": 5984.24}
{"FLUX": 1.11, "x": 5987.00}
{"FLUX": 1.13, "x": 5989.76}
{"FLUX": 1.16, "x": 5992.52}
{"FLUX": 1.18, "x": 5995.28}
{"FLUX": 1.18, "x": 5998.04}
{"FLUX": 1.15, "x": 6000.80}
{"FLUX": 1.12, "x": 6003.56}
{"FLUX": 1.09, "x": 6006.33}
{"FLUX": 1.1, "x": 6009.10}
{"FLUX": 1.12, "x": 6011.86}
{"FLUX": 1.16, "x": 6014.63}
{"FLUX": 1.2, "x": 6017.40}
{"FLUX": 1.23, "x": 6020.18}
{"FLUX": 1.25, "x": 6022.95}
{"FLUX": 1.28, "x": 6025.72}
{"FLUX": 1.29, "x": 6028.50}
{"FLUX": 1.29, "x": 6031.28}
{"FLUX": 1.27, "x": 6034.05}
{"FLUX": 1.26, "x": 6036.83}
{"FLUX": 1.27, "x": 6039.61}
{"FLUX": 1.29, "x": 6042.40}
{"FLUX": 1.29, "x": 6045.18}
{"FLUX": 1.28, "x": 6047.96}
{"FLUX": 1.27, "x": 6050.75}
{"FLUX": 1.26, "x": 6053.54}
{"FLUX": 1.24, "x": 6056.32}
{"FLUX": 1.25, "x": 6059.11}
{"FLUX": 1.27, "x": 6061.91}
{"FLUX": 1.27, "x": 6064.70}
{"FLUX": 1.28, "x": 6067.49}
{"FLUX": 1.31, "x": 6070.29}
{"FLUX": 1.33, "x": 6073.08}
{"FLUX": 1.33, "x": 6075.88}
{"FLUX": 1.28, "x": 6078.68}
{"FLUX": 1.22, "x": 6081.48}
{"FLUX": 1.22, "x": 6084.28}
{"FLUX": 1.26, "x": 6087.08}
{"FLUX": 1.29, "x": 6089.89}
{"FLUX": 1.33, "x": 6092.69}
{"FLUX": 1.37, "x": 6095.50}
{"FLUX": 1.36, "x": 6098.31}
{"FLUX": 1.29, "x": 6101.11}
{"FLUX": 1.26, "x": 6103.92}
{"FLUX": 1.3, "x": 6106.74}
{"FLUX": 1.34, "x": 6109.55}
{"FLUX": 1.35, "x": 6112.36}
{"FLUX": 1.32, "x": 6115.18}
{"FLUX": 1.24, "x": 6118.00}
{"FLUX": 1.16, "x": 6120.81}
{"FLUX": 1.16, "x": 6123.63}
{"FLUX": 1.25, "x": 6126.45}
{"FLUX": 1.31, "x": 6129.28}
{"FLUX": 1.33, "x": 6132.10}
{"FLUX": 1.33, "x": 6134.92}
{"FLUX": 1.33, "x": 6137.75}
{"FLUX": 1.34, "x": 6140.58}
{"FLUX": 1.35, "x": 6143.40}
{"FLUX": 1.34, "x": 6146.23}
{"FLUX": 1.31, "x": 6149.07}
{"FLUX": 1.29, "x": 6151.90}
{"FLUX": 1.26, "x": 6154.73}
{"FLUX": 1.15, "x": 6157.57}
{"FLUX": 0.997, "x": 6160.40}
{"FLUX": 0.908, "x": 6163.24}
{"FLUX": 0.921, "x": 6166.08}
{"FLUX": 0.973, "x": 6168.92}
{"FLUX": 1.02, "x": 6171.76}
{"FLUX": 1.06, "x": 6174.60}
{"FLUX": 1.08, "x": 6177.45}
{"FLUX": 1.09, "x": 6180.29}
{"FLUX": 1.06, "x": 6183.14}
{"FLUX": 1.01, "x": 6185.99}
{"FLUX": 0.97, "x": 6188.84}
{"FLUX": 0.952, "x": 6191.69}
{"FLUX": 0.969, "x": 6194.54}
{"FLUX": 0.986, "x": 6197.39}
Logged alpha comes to 0.8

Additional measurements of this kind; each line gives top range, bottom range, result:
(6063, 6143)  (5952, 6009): 1.17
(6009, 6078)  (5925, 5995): 1.18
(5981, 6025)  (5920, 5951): 1.12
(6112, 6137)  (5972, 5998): 1.14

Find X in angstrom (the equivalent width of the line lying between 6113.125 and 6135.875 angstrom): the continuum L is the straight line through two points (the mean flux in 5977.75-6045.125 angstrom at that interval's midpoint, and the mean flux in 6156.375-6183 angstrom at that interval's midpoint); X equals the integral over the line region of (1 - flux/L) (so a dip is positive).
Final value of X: -4.12 angstrom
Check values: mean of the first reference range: 1.19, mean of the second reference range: 1.02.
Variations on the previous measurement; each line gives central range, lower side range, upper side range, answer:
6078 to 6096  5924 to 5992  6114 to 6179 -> -2.0 angstrom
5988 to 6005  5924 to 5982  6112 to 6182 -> -1.0 angstrom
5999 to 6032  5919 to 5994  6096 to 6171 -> -2.0 angstrom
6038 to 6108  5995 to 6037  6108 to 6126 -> -2.9 angstrom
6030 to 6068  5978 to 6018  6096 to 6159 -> -2.4 angstrom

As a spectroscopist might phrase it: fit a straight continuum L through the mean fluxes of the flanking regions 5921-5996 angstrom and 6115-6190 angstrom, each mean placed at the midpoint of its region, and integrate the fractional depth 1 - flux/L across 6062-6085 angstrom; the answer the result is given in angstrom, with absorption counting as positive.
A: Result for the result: -3.2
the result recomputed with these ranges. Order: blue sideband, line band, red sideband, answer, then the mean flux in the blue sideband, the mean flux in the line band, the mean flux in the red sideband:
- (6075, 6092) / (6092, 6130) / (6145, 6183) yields -2.36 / 1.27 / 1.29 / 1.1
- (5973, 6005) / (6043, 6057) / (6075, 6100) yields -0.47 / 1.12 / 1.27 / 1.3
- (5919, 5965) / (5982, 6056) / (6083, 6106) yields -1.97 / 1.04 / 1.2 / 1.3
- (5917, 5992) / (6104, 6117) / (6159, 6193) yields -3.80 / 1.06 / 1.32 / 1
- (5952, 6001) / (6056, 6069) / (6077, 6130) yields -0.46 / 1.1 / 1.26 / 1.28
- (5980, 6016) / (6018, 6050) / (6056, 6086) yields -1.85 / 1.13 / 1.27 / 1.27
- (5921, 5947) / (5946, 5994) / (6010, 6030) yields 0.58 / 1.02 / 1.09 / 1.22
